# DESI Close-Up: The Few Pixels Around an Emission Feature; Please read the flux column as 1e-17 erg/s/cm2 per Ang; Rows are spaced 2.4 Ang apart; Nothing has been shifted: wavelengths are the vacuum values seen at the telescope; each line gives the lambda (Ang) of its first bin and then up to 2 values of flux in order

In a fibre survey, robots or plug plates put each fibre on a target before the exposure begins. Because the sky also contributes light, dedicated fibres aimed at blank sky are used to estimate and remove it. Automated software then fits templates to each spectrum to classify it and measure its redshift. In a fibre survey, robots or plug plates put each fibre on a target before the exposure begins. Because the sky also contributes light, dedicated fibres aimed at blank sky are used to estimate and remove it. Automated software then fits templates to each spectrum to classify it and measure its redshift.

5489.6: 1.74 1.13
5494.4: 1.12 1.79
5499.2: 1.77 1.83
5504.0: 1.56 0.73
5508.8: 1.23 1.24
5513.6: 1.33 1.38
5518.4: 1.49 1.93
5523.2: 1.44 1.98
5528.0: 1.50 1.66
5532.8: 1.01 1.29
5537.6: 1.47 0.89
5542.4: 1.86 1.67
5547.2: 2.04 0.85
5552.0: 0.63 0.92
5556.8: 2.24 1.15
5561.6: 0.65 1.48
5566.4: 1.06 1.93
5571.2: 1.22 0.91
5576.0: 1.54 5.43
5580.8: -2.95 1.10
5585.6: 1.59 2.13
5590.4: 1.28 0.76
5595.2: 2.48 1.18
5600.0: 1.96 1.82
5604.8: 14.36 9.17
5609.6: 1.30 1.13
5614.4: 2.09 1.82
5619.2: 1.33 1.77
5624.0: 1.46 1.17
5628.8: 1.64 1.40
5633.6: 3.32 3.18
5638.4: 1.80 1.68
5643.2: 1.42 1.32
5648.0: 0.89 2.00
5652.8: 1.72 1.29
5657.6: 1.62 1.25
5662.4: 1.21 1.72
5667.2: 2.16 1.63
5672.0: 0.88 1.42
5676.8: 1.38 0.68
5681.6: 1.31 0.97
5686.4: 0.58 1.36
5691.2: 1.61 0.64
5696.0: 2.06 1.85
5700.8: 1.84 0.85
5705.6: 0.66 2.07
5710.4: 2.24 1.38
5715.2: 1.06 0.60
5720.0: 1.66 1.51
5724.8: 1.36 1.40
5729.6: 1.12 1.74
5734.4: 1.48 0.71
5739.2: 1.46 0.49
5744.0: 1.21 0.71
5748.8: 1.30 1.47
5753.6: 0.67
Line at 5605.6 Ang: H-gamma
